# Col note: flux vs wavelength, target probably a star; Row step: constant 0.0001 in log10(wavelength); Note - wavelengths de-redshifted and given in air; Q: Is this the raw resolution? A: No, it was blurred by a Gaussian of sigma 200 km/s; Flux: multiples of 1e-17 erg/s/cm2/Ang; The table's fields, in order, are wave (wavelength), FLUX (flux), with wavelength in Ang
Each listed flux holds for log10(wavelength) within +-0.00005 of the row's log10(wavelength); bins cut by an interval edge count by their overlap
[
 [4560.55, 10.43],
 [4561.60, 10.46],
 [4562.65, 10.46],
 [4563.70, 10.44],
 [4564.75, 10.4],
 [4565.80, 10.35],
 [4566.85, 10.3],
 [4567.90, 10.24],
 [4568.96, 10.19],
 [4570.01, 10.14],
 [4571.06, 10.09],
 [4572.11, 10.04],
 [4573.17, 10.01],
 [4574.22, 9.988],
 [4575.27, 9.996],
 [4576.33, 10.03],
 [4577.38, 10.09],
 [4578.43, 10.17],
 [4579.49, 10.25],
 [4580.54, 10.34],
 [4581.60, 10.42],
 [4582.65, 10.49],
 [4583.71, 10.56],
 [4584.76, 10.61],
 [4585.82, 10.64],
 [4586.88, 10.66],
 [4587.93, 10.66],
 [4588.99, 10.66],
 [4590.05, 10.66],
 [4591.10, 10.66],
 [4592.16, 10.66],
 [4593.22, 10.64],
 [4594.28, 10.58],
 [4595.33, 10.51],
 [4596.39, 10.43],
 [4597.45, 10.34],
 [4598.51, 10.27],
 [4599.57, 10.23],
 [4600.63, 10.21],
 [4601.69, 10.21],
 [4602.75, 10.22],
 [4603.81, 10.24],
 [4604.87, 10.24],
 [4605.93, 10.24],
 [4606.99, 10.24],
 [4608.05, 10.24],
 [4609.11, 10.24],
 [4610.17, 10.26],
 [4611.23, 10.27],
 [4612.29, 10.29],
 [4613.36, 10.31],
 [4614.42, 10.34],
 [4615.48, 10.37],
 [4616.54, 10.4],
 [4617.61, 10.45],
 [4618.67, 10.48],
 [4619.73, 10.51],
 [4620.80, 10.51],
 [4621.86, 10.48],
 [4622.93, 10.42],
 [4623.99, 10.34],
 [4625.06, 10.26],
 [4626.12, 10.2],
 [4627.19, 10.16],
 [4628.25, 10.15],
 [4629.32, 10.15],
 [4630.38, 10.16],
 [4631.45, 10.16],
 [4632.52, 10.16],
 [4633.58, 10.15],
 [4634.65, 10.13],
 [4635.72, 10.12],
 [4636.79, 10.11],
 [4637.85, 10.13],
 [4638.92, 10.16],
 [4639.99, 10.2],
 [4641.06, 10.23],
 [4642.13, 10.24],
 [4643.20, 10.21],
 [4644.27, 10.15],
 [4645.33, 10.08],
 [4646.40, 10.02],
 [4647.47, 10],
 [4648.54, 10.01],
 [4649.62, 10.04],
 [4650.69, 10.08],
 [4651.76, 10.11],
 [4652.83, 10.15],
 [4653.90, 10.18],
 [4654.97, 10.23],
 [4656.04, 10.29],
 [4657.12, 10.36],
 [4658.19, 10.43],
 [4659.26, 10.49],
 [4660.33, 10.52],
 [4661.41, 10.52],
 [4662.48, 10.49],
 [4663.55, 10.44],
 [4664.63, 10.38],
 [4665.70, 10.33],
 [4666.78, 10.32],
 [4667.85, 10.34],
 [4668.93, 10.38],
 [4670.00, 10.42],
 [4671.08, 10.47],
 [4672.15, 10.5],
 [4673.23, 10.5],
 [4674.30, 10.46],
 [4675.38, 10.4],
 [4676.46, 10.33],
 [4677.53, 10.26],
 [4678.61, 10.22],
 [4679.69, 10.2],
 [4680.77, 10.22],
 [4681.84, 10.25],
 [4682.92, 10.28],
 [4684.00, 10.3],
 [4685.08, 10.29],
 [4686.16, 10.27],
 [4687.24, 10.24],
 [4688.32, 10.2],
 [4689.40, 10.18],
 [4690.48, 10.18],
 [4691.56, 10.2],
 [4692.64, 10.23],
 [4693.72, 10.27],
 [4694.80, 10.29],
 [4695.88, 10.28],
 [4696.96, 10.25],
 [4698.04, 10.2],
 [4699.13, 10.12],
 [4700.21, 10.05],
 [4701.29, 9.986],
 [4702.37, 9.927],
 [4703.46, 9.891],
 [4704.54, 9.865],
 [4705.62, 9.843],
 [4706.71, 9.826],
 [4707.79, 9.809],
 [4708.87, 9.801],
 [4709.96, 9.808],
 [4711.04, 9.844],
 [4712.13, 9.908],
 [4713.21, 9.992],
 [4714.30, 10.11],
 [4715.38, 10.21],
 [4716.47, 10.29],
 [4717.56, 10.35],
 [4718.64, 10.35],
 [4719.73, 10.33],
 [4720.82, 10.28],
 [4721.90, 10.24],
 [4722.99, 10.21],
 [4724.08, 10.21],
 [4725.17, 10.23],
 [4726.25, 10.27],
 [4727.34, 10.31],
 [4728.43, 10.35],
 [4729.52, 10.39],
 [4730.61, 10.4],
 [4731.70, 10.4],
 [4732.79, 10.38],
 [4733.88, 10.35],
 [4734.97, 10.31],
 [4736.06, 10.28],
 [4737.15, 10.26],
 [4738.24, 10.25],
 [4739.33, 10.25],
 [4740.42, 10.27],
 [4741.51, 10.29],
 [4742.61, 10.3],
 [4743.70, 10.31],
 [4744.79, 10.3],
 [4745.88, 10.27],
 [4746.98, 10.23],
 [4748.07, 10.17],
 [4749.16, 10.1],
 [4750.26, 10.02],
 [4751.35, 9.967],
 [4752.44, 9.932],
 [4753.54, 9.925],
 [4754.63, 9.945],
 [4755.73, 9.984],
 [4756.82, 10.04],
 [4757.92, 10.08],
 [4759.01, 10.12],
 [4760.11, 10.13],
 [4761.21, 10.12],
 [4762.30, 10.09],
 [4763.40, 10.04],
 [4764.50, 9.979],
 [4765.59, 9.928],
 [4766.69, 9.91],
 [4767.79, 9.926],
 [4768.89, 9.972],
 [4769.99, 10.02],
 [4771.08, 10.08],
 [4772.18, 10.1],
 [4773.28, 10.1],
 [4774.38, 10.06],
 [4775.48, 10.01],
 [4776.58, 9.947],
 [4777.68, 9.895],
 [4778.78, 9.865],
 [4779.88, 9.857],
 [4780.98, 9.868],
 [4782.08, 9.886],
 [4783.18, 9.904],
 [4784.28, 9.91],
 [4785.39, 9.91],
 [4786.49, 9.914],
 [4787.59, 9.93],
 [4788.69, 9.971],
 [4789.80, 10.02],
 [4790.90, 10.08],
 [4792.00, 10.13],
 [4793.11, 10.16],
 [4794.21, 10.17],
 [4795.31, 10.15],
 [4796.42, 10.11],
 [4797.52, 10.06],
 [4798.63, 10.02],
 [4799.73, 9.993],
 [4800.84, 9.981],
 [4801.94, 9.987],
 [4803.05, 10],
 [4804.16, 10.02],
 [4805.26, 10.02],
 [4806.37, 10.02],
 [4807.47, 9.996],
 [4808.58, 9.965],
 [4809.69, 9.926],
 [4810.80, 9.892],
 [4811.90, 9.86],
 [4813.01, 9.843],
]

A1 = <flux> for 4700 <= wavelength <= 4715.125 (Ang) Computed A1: 9.91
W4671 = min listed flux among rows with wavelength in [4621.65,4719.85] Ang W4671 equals 9.801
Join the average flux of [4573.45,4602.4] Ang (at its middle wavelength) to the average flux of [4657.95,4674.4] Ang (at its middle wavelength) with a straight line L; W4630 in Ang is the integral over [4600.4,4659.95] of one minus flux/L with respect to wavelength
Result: 1.1 Ang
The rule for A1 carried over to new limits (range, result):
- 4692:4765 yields 10.1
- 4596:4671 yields 10.3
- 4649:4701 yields 10.3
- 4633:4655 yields 10.1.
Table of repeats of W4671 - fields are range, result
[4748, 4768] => 9.91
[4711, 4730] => 9.844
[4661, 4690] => 10.18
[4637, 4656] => 10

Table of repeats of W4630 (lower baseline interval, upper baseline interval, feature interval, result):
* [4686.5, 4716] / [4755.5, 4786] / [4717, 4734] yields -0.5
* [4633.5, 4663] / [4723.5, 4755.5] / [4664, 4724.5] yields 0.1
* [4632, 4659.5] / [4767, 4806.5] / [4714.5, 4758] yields -0.7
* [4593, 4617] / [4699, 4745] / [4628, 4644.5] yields 0.2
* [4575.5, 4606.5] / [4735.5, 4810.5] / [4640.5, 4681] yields -0.1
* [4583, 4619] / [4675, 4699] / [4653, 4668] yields -0.1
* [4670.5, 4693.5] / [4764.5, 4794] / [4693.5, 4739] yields 0.1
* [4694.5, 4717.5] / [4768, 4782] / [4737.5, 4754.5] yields -0.3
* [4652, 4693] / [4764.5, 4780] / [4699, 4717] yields 0.4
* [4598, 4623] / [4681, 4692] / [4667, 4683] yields -0.2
